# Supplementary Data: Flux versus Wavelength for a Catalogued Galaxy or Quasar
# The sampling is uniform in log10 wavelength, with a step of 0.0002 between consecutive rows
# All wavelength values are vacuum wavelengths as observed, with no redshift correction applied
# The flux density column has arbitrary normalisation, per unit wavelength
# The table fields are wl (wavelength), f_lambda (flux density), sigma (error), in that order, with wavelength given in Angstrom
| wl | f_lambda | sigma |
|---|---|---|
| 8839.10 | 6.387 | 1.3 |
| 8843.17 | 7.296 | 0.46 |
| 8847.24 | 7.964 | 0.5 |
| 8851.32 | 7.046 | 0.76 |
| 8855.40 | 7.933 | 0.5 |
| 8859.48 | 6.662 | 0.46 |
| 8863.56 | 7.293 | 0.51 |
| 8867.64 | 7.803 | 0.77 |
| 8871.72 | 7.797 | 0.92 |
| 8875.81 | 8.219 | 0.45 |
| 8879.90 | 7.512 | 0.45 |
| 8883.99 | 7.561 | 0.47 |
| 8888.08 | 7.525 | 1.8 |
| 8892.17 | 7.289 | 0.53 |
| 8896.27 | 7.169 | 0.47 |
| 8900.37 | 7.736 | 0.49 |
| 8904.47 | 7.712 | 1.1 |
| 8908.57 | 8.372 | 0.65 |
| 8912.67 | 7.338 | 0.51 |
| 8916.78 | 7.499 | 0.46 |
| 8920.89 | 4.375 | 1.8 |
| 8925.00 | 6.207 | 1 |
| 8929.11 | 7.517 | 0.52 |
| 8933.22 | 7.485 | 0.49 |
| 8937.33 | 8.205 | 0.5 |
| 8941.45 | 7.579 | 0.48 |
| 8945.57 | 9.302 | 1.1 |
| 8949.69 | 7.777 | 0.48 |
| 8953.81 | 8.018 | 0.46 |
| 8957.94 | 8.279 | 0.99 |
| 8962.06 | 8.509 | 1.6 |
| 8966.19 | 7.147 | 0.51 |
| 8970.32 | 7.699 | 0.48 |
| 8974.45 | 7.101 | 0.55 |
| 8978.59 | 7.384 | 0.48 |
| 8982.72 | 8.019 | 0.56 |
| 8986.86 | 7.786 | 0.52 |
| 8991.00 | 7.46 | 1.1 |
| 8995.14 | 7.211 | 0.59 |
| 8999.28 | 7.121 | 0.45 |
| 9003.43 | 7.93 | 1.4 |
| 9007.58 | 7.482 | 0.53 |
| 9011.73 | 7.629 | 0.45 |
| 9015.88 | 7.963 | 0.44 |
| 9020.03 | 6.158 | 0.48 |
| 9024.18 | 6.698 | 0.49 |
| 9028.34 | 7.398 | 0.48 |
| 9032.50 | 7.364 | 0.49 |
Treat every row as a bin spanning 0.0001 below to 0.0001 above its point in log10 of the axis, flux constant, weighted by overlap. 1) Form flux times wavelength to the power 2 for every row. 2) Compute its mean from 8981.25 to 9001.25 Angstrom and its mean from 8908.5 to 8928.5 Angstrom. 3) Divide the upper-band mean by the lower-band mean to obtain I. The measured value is 1.15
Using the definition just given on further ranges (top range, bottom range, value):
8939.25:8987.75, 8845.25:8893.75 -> 1.07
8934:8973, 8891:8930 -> 1.14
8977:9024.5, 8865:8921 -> 1.01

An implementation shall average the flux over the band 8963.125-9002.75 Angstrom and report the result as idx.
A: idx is 7.48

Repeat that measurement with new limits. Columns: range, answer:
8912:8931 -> 6.52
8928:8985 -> 7.86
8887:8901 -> 7.39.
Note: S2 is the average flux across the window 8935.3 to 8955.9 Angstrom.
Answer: 8.17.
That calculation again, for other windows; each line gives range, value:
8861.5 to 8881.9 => 7.73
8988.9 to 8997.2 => 7.34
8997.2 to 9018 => 7.62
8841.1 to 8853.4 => 7.43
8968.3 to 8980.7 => 7.4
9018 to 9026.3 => 6.44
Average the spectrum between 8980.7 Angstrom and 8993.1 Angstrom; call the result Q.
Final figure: 7.75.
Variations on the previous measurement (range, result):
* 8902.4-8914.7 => 7.81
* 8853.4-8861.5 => 7.29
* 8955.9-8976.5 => 7.75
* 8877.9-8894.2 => 7.47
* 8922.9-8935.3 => 7.07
